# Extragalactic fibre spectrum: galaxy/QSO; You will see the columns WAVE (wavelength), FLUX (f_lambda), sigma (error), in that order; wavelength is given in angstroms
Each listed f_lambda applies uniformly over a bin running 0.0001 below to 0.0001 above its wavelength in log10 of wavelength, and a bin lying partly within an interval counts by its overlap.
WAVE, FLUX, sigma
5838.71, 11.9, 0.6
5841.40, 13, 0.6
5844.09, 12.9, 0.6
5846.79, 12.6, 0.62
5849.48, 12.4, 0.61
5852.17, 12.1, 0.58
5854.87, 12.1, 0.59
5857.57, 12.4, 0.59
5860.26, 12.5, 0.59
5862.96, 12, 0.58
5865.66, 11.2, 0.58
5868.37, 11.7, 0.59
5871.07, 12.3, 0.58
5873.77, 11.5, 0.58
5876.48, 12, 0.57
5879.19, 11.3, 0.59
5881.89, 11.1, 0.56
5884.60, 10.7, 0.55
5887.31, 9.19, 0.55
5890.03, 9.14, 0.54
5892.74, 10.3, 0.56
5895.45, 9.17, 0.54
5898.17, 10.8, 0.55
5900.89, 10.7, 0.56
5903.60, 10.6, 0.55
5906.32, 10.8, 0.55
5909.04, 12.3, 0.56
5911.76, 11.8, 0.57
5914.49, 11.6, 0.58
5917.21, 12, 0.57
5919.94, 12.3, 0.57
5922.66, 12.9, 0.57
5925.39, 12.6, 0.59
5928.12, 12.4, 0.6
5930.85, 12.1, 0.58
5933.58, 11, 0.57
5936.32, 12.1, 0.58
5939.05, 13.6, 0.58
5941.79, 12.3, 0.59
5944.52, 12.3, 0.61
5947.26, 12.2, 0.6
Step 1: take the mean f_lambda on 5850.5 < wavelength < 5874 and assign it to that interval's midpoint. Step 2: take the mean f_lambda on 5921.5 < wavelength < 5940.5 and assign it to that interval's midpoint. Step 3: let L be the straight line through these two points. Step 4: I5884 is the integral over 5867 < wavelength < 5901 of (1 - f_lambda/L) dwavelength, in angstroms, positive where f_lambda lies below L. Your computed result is 3.8 angstroms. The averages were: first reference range 12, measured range 10.8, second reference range 12.4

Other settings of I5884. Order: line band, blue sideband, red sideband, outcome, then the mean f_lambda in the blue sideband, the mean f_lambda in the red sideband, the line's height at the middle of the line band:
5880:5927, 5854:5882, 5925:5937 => 3.4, 11.9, 12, 11.9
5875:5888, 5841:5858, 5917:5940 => 1.5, 12.5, 12.3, 12.4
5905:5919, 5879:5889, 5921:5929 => 0.3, 10.4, 12.6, 11.9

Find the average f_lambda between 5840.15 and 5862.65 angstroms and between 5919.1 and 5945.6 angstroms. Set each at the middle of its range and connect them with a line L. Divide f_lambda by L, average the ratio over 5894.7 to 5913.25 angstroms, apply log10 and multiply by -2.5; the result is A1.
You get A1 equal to 0.14 mag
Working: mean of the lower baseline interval 12.5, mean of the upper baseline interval 12.4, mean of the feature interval 10.9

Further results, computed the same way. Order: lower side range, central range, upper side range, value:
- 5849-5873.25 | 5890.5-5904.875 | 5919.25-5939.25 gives 0.189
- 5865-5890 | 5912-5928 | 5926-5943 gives -0.025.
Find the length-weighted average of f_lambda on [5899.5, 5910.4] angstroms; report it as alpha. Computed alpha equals 11.1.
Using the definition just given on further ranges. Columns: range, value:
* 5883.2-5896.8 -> 9.7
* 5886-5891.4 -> 9.16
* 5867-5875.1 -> 11.8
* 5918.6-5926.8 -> 12.6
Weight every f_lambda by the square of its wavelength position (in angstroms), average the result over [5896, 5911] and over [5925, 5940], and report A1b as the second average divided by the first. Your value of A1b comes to 1.1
